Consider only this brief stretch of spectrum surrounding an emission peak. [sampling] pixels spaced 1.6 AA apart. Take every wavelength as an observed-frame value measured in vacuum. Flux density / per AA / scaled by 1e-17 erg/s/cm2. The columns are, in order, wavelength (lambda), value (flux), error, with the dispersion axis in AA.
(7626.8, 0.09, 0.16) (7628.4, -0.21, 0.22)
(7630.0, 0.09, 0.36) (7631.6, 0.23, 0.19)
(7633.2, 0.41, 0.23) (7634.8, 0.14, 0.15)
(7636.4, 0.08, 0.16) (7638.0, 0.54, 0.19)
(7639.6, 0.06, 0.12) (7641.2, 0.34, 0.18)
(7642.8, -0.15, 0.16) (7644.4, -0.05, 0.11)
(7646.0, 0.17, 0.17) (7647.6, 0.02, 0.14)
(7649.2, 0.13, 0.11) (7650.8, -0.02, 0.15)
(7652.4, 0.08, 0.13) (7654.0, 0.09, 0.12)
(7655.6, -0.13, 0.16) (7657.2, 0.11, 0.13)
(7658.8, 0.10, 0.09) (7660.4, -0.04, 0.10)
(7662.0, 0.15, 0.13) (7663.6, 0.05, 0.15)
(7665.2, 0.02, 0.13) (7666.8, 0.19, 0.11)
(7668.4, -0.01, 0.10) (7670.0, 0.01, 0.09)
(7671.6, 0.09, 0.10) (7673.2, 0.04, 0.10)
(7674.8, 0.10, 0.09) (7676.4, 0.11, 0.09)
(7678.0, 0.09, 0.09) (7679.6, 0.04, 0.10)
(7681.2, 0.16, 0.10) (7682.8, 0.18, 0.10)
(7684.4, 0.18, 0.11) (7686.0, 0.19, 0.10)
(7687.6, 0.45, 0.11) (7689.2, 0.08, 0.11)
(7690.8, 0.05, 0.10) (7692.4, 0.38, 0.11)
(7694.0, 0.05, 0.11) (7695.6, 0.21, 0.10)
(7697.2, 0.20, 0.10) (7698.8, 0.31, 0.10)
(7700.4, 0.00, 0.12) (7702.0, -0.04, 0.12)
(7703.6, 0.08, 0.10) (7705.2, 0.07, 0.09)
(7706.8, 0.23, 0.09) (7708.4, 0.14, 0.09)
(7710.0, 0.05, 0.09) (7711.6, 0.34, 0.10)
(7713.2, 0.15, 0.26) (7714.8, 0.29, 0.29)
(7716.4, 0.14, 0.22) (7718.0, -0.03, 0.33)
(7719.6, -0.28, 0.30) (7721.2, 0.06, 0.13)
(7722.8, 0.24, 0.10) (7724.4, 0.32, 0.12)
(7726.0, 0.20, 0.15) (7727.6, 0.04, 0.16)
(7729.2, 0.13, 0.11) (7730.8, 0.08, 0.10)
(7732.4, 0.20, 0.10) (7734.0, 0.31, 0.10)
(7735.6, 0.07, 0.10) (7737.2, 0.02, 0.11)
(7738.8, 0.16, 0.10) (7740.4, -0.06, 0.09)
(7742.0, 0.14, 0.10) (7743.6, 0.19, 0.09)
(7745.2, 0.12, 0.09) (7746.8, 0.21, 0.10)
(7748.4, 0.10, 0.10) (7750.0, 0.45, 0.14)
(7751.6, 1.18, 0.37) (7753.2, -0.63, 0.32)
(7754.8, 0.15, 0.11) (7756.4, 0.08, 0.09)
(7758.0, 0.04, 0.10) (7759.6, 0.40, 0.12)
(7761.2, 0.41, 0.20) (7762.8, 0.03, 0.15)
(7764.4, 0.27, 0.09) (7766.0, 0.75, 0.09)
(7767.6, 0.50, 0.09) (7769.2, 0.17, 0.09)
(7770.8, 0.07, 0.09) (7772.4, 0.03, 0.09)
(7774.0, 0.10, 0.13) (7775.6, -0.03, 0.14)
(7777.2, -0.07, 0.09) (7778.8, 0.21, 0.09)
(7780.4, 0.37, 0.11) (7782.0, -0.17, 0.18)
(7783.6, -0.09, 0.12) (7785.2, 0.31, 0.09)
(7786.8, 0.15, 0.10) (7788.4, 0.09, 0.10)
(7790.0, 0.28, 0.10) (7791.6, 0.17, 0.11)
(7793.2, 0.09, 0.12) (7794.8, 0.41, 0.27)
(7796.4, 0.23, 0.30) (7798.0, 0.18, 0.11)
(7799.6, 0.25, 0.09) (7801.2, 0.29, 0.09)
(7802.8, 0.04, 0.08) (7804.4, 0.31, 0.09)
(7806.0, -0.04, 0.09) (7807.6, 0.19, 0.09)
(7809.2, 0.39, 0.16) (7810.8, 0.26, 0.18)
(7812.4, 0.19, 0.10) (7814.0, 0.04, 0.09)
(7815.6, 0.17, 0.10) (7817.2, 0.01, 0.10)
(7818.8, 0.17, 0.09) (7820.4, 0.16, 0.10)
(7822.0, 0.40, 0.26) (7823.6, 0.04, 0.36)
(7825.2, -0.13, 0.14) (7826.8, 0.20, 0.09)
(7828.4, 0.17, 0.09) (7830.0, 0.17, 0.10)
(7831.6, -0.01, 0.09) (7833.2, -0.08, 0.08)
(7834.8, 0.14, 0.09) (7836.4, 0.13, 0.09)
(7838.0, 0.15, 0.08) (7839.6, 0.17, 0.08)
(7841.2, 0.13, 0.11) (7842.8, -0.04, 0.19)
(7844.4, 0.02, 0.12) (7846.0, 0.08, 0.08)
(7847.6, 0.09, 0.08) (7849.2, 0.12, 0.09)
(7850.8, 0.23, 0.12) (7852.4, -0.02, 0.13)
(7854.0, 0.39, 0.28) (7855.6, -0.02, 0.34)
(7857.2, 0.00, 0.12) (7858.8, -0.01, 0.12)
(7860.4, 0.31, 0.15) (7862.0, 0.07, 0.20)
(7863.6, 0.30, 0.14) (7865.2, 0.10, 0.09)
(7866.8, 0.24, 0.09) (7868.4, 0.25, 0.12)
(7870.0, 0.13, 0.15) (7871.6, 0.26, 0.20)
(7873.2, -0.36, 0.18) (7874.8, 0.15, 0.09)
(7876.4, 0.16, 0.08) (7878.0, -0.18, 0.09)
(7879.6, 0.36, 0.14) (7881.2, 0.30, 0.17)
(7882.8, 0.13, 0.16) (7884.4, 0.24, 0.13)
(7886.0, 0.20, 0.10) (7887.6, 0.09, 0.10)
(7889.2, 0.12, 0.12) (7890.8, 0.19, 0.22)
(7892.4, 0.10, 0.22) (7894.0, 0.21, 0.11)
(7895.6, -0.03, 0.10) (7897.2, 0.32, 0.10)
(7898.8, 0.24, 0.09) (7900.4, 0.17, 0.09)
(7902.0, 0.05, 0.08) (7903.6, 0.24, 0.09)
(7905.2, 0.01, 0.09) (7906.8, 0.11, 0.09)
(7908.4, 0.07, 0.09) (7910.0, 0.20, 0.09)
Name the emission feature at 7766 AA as Hgamma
